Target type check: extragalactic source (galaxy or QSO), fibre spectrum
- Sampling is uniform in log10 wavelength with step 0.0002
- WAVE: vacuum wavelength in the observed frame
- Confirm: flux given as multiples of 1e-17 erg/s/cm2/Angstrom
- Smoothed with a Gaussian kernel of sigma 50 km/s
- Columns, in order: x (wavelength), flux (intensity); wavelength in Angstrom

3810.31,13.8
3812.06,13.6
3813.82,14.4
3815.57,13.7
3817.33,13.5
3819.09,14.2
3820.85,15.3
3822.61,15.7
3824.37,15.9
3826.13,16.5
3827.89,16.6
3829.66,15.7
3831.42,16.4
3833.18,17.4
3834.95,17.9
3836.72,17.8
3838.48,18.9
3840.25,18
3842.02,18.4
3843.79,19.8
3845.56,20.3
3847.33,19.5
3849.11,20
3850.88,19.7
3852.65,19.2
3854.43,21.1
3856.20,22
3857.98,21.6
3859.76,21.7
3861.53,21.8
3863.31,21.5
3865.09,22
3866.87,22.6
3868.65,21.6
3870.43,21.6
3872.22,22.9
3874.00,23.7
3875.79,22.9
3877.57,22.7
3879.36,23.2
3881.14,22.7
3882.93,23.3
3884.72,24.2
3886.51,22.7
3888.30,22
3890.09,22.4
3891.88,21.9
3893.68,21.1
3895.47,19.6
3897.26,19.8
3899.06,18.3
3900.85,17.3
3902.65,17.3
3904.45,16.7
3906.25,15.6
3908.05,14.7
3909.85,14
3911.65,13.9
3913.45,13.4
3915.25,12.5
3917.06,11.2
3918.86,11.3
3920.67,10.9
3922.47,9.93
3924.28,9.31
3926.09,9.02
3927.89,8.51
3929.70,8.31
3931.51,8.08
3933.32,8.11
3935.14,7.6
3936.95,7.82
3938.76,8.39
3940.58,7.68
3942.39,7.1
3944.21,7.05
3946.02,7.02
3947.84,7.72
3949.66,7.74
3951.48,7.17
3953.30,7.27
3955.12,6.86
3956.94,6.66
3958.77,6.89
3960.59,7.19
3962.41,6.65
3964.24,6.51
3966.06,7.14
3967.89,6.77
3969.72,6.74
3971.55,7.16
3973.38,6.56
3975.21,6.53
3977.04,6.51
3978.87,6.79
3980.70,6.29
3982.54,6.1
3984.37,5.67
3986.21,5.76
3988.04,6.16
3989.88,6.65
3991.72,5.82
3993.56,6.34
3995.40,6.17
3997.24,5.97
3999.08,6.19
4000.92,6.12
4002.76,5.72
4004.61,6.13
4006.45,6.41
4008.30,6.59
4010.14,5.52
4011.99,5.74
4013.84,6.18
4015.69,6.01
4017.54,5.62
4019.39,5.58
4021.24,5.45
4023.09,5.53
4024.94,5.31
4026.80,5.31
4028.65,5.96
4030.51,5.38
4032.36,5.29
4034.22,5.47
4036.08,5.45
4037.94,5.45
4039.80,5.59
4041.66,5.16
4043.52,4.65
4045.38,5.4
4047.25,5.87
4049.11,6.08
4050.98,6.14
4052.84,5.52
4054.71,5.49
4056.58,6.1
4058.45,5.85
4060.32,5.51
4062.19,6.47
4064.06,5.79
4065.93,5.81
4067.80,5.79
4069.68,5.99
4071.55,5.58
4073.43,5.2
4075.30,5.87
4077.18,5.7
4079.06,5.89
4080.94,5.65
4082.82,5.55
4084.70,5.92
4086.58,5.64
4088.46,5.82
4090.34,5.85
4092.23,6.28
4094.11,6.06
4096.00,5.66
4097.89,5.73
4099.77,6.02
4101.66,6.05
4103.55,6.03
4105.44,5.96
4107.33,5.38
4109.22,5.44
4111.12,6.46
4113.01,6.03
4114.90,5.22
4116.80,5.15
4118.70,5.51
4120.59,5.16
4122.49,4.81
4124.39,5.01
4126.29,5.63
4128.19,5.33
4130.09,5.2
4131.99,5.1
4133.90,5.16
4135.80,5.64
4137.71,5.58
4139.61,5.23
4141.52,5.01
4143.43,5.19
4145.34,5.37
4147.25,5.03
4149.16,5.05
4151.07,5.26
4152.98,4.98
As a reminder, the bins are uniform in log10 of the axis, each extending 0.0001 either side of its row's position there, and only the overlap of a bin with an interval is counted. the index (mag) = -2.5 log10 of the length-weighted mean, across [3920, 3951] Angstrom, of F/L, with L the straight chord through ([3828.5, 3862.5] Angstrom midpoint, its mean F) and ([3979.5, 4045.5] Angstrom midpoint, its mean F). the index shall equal 0.42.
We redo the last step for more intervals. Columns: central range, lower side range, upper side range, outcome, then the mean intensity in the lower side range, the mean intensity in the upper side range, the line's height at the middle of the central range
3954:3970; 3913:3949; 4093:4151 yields 0.23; 8.98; 5.47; 8.41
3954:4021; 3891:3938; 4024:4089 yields 0.42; 13.3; 5.65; 9.36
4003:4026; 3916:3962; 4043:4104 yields 0.17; 8.19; 5.79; 6.84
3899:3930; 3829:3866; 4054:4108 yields 0.22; 19.6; 5.82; 15.6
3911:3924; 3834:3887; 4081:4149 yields 0.45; 21.2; 5.54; 17.7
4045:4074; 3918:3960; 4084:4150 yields 0.10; 8.09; 5.53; 6.36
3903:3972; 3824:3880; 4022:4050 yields 0.42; 20.1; 5.46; 13.3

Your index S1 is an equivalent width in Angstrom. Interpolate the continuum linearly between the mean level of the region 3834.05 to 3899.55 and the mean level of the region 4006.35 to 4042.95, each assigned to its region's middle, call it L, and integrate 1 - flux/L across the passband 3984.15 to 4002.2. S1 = 5.4 Angstrom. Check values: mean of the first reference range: 21.1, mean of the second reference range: 5.62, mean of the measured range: 6.09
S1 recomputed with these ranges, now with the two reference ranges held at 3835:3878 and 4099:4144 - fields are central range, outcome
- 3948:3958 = 5.3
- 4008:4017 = 4.5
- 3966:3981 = 7.8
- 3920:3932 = 5.5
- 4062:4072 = 3.2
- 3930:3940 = 5.1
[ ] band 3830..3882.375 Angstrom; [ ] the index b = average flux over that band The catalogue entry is 20.6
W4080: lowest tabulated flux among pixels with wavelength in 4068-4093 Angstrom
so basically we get 5.2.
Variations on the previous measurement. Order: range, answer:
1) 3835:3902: 17.3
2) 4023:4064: 4.65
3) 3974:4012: 5.52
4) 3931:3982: 6.29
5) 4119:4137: 4.81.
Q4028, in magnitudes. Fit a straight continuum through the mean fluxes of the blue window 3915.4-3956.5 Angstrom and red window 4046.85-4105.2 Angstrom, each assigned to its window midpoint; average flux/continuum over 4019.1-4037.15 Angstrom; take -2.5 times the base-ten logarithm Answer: 0.223 mag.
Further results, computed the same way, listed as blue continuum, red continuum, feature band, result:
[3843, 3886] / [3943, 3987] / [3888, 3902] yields -0.17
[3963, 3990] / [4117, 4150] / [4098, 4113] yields -0.09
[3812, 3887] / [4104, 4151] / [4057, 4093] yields 0.35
